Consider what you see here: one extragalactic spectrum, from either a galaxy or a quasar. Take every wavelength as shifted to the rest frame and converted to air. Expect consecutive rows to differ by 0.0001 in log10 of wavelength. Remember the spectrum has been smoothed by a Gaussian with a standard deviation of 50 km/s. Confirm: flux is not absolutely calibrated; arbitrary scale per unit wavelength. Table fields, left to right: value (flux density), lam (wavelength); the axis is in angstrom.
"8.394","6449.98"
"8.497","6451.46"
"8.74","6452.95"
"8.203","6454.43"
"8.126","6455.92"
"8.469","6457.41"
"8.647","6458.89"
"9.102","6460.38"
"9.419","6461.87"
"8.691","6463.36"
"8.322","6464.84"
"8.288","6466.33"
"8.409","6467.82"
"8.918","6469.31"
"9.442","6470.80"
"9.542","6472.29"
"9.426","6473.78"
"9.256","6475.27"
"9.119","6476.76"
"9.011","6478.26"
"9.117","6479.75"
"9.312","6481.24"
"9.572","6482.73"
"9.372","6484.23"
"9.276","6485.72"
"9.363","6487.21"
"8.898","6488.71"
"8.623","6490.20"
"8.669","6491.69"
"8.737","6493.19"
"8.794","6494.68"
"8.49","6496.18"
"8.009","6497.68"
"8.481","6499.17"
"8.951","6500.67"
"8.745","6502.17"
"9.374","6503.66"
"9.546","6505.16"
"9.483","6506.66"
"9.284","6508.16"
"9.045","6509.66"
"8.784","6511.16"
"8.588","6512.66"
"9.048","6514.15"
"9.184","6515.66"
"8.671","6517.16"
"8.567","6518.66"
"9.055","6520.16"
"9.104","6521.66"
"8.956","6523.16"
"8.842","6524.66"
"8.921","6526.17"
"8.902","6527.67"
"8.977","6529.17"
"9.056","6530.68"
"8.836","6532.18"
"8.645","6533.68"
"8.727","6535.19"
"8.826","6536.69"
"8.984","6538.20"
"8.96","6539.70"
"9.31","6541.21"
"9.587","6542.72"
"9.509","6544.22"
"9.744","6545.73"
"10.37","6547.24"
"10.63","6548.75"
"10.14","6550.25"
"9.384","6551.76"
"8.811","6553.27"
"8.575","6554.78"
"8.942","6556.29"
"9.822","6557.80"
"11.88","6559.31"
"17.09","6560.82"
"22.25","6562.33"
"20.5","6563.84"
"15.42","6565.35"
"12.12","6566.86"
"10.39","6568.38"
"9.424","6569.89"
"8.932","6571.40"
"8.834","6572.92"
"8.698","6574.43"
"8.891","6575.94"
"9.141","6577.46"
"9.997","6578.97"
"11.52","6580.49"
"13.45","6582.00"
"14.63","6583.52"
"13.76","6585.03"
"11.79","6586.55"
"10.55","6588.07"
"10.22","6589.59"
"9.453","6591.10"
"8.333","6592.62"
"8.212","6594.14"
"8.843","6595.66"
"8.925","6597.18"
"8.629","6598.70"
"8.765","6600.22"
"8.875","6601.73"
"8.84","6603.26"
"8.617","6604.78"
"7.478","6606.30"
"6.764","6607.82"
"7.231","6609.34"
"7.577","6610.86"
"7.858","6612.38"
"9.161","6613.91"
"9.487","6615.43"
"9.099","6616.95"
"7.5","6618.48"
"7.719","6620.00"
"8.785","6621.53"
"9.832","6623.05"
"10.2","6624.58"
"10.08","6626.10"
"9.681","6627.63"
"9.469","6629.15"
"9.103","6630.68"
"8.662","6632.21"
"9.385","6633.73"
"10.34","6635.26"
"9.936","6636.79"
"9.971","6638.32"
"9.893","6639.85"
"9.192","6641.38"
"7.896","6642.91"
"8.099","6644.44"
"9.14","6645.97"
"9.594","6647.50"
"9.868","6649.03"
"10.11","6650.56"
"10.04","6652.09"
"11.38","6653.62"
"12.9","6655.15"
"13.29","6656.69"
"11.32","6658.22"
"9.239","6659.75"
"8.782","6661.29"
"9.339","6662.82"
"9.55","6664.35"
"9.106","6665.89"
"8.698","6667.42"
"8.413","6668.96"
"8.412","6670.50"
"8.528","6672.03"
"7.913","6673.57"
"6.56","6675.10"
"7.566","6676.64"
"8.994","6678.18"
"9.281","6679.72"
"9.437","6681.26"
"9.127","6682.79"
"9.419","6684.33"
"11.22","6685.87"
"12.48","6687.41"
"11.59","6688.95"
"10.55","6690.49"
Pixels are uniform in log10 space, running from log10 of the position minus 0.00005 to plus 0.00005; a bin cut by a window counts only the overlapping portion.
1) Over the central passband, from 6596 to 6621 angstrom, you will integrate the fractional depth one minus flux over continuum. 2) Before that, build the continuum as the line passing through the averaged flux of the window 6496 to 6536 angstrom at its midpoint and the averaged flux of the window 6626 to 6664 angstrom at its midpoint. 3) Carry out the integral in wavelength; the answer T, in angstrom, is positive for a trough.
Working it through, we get 3.4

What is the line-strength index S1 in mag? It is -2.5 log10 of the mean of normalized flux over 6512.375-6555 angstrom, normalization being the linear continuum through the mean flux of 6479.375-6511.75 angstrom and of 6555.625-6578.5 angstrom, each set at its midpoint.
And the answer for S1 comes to 0.17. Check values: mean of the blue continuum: 9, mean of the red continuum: 12.1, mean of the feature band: 9.15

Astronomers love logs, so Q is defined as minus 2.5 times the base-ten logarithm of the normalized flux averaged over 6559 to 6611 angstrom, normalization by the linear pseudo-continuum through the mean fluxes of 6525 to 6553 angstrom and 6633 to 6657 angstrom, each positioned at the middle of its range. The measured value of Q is -0.13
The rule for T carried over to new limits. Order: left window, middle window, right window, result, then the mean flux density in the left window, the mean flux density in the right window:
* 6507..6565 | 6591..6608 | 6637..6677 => 2.19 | 10.1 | 9.44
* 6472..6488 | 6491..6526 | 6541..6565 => 4.67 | 9.29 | 11.8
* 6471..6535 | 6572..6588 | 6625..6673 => -2.88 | 8.99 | 9.66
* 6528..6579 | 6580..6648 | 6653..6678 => 3.91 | 10.6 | 9.41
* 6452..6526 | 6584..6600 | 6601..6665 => -1.24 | 8.92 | 9.32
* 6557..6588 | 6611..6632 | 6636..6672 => 3.41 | 12.4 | 9.72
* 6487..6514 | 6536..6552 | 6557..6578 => 2.26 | 8.88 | 12.4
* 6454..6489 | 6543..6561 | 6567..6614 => -1.60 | 8.98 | 9.51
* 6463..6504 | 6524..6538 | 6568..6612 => 0.51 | 8.94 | 9.52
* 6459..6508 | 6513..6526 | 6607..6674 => 0.20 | 8.99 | 9.29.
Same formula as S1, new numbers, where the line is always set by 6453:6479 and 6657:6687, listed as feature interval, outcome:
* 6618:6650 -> -0.03 mag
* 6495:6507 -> 0.00 mag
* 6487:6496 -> 0.01 mag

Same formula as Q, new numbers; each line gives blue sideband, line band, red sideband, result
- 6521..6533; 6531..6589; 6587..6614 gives -0.241 mag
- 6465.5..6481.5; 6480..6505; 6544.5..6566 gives 0.101 mag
